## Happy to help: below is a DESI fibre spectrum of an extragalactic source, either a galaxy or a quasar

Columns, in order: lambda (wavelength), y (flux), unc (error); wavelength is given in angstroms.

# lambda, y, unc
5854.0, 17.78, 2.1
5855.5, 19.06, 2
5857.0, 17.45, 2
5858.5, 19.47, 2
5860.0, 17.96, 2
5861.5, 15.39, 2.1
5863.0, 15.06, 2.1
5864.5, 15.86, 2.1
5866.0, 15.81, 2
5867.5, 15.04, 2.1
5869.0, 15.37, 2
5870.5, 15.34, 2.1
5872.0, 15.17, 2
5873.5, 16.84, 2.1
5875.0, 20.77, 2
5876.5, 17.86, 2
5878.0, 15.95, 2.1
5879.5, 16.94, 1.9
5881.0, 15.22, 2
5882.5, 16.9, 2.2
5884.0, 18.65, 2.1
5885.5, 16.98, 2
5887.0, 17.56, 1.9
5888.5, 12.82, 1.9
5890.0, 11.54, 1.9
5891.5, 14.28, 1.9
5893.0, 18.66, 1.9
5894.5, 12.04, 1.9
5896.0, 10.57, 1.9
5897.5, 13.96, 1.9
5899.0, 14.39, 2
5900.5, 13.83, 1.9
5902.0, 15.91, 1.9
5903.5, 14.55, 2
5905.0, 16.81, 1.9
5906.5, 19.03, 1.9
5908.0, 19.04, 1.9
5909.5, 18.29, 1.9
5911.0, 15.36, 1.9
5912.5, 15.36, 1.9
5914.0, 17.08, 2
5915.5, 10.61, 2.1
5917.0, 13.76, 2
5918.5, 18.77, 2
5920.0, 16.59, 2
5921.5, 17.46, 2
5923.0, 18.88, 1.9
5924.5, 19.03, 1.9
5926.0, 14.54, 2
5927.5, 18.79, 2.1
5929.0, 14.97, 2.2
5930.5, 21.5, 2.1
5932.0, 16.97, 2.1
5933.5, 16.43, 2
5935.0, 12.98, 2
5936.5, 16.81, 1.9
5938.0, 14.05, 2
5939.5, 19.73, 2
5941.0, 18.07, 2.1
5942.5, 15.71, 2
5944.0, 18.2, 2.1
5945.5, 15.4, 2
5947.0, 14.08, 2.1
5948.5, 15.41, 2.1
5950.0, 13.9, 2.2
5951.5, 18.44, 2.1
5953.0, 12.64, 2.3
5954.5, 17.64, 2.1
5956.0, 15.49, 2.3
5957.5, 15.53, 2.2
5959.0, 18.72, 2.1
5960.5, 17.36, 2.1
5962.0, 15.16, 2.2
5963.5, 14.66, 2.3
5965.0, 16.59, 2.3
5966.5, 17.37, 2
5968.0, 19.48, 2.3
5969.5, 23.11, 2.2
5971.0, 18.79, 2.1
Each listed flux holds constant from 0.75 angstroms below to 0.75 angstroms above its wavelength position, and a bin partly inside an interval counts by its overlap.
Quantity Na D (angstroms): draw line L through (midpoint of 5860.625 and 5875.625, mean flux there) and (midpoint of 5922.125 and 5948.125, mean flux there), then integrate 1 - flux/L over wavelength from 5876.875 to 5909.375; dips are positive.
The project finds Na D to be 1.5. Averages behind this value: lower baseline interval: 16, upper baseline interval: 16.8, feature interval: 15.6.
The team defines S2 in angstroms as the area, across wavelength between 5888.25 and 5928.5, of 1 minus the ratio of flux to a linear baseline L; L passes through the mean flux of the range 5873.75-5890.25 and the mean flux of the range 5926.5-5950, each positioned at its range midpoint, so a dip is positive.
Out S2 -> 2.2 angstroms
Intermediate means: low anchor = 16.6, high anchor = 16.5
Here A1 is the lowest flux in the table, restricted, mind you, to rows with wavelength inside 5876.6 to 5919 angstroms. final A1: 10.57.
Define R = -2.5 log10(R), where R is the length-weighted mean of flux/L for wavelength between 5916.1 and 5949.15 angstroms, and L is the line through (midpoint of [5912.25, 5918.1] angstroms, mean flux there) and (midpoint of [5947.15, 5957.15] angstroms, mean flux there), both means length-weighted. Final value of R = -0.12 mag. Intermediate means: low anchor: 14.4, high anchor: 15.5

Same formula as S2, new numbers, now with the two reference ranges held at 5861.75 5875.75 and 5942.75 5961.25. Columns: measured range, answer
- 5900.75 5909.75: -0.5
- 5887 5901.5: 2.1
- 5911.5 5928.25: -0.4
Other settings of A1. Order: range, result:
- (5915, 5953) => 10.61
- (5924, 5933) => 14.54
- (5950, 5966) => 12.64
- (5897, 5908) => 13.83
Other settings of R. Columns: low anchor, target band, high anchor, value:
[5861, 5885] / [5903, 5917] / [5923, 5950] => 0.026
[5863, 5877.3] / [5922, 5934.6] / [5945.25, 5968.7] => -0.084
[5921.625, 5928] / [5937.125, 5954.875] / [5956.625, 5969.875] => 0.094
